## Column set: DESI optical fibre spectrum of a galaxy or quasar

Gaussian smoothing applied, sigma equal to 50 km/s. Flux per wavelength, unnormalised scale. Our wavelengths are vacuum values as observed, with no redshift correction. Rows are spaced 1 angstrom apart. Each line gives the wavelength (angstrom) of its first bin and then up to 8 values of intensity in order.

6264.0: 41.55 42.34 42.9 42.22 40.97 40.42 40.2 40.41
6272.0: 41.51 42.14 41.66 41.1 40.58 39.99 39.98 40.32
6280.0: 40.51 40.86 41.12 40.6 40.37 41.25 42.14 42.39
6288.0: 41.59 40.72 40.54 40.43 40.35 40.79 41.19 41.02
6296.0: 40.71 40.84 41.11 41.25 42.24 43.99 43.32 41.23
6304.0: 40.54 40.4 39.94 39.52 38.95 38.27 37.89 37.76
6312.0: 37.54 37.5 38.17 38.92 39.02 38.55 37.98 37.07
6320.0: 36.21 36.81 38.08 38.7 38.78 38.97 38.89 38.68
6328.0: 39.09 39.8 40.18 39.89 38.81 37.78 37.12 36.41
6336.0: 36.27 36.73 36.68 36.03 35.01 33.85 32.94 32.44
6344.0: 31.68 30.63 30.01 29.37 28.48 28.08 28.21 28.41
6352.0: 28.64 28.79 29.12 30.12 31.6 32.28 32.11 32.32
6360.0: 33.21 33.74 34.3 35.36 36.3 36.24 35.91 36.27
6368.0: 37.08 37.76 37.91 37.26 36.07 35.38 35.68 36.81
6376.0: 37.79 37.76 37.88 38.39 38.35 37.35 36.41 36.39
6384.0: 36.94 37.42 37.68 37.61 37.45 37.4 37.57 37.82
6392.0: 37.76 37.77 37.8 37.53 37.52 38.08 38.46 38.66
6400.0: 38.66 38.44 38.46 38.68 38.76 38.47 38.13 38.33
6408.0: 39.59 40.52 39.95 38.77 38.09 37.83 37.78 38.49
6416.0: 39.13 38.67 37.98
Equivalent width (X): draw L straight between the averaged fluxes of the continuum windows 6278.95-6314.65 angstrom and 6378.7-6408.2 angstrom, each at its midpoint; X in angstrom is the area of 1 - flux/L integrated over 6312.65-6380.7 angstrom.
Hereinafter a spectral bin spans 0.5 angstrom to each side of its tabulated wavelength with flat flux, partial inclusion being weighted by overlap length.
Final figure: 6.5 angstrom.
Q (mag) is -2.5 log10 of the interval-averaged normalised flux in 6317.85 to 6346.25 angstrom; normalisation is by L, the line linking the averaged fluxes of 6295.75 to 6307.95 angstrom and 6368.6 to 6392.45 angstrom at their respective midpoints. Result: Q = 0.09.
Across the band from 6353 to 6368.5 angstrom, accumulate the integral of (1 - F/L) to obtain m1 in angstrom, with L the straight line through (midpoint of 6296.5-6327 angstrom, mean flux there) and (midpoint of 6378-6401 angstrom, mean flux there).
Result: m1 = 1.9 angstrom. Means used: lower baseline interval 39.3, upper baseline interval 37.7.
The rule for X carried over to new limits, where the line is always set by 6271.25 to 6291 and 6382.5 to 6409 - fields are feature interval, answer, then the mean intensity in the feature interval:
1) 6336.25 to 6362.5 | 5.0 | 31.8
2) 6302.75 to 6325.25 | 0.9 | 38.5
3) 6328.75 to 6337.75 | 0.4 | 38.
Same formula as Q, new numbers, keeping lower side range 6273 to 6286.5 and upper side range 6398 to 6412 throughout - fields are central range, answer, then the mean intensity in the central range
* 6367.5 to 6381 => 0.06 mag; 37.2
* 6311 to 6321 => 0.07 mag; 37.8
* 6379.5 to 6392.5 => 0.05 mag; 37.4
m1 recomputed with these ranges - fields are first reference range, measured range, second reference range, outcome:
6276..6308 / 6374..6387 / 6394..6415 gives 0.6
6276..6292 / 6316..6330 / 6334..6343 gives -0.5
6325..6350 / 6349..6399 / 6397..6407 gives 2.1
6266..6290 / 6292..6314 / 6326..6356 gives -1.2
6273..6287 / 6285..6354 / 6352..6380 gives 1.4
